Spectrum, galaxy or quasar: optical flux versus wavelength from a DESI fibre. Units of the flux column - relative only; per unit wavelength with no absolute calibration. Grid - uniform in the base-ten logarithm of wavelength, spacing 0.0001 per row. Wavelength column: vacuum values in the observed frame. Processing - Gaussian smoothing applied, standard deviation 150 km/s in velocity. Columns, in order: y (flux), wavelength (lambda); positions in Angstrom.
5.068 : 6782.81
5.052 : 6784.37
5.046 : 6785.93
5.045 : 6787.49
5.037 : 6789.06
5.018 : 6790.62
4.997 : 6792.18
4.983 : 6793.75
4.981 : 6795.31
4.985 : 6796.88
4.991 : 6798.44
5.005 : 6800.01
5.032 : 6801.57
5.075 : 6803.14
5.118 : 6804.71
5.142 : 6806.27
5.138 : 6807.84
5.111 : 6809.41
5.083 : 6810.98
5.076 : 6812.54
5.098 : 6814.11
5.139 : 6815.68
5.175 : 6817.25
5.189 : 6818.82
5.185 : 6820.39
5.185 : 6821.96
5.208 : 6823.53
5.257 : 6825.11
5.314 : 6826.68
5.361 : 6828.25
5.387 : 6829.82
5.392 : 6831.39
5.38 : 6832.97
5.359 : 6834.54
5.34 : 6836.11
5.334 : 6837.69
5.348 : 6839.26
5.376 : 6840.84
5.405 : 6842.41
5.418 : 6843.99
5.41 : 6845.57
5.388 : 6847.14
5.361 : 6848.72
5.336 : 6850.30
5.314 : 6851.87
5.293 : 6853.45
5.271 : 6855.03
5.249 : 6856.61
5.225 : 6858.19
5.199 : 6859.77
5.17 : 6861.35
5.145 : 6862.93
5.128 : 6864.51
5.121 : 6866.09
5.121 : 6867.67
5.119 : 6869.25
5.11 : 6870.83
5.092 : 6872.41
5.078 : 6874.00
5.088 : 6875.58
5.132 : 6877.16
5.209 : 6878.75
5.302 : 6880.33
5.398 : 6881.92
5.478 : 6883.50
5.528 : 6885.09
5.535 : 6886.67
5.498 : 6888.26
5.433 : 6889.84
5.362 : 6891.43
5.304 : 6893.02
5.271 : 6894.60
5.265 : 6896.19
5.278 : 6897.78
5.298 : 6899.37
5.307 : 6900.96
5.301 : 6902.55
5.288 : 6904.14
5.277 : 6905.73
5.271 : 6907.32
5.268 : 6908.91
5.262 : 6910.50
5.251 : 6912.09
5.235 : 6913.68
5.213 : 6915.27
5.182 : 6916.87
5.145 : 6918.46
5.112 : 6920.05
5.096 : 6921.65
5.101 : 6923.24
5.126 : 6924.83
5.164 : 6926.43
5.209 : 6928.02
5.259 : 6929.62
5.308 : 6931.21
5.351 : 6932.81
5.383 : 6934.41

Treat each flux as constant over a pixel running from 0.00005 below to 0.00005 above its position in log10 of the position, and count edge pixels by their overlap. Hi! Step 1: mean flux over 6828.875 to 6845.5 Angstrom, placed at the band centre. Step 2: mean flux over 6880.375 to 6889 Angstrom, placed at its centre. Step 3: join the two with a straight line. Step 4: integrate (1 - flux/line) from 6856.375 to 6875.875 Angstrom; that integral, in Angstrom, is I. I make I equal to 1.0 Angstrom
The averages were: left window 5.37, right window 5.47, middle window 5.14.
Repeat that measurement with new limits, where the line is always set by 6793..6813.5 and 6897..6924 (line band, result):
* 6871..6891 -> -0.49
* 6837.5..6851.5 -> -0.69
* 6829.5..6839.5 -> -0.50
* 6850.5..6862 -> -0.24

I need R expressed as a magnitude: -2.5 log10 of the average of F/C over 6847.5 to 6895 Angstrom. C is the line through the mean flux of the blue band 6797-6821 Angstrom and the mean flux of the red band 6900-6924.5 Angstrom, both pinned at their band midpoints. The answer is -0.02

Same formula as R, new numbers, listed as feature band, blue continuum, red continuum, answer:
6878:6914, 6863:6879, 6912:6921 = -0.037 mag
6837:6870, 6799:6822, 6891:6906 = -0.015 mag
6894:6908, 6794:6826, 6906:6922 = -0.018 mag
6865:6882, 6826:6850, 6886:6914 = 0.039 mag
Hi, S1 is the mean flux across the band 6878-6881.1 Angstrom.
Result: 5.26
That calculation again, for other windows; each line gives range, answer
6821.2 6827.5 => 5.24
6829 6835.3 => 5.38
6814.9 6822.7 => 5.17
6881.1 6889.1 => 5.49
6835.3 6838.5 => 5.34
